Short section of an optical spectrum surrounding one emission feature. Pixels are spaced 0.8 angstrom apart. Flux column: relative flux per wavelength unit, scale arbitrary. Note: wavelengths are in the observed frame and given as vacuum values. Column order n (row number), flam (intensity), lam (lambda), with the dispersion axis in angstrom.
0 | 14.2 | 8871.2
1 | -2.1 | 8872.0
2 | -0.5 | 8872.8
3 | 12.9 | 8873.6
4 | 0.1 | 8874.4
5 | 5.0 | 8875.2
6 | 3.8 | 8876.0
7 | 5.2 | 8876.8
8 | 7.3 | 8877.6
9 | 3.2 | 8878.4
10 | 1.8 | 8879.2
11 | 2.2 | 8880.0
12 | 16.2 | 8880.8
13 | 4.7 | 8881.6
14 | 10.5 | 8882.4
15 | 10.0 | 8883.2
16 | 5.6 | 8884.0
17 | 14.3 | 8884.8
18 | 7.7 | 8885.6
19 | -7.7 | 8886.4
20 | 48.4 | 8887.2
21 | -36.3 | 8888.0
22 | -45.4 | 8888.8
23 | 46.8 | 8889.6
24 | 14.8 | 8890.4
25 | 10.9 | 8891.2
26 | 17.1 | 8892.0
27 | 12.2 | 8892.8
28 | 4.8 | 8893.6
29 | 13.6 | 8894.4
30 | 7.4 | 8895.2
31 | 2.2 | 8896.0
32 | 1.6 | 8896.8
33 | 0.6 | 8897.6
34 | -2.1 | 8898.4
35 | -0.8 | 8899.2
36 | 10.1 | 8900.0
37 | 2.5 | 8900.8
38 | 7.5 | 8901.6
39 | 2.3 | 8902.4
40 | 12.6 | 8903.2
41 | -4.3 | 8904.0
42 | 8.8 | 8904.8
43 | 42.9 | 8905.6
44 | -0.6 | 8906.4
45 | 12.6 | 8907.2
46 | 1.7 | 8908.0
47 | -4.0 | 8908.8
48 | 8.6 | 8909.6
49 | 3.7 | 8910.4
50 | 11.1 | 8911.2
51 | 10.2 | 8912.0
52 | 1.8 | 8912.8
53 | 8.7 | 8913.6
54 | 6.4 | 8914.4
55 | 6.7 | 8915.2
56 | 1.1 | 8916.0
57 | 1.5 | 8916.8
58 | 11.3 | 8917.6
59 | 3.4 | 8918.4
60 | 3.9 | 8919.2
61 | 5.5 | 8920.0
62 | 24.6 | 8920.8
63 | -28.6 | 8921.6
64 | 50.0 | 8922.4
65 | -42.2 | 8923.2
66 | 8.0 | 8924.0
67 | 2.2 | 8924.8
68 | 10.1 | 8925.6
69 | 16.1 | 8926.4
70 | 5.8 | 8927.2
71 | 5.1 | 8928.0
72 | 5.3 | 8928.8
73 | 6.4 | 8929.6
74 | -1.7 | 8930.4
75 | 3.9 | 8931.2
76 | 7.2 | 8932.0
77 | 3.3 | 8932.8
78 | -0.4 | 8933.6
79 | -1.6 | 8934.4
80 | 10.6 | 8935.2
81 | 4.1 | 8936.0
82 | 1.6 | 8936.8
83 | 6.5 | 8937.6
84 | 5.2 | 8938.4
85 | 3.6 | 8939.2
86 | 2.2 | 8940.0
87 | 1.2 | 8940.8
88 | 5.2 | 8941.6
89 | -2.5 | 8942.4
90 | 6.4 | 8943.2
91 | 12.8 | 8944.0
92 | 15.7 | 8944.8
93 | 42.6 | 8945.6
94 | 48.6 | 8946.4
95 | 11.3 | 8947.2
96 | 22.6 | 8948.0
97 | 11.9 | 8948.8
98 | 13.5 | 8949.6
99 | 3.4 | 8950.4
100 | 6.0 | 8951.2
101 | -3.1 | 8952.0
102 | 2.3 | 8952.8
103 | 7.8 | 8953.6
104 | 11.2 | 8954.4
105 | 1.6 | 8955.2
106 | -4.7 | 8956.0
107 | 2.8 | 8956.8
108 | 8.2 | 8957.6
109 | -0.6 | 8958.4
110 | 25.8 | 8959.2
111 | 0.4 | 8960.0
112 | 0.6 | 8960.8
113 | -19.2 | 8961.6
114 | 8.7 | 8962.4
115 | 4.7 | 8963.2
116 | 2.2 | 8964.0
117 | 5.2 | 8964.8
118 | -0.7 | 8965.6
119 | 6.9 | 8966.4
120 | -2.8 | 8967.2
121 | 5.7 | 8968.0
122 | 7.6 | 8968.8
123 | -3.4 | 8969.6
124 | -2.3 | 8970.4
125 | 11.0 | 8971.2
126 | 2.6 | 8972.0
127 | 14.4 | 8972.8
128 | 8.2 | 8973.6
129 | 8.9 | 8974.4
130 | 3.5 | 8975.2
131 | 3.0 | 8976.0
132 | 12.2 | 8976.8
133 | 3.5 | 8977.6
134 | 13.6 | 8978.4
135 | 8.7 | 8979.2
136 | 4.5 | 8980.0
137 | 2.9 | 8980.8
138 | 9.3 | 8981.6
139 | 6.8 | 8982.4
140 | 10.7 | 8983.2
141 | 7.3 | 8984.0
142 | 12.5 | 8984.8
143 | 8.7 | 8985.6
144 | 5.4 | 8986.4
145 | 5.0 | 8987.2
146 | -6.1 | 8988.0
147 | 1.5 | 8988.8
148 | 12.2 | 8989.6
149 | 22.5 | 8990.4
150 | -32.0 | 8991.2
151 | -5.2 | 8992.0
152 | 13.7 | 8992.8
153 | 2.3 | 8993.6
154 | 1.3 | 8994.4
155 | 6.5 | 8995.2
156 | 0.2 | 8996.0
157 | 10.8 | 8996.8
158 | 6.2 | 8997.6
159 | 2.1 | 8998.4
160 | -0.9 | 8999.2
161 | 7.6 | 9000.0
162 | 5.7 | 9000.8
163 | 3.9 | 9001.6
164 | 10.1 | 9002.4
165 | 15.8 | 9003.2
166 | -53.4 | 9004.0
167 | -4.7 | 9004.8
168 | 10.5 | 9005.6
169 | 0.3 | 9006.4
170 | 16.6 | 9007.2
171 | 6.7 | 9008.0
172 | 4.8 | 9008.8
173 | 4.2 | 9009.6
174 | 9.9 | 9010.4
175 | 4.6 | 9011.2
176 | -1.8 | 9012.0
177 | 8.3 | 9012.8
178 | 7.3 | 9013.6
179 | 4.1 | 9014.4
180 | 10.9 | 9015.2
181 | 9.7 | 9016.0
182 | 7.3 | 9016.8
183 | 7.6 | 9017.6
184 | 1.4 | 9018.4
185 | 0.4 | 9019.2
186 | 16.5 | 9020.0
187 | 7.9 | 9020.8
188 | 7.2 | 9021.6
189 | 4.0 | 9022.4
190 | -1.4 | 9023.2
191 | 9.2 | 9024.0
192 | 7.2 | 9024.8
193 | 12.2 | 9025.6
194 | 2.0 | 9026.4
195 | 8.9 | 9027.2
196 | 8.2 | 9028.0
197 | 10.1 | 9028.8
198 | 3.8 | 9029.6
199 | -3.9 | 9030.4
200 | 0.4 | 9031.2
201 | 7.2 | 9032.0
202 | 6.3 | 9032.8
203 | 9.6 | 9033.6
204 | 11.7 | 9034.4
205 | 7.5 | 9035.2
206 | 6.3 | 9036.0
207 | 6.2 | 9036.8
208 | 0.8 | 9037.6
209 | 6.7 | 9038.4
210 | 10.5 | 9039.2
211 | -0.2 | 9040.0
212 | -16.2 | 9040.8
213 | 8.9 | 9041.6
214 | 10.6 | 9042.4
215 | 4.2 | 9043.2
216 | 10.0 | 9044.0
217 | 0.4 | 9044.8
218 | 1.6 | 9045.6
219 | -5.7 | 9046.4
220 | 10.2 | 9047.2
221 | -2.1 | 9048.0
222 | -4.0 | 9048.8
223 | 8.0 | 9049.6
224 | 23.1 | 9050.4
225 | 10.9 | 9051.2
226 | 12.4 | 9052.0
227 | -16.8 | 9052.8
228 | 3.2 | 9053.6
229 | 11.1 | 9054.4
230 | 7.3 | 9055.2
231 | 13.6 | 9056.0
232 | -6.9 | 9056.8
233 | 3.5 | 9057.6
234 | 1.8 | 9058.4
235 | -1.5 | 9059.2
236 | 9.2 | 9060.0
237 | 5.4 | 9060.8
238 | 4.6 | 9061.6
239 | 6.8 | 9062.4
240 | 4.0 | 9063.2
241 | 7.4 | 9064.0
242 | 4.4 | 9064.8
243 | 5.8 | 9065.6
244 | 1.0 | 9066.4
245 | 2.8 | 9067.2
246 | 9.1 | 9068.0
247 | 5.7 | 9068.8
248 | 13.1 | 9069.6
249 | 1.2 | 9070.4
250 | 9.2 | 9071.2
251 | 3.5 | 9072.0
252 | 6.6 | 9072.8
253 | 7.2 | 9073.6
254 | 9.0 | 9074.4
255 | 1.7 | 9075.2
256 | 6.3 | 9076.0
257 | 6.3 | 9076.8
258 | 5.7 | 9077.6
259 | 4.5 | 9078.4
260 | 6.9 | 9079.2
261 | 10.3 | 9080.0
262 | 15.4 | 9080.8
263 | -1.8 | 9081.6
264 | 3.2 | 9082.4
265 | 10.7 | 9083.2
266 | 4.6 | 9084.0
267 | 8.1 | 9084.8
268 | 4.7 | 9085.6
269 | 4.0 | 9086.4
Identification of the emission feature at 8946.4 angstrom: H-gamma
